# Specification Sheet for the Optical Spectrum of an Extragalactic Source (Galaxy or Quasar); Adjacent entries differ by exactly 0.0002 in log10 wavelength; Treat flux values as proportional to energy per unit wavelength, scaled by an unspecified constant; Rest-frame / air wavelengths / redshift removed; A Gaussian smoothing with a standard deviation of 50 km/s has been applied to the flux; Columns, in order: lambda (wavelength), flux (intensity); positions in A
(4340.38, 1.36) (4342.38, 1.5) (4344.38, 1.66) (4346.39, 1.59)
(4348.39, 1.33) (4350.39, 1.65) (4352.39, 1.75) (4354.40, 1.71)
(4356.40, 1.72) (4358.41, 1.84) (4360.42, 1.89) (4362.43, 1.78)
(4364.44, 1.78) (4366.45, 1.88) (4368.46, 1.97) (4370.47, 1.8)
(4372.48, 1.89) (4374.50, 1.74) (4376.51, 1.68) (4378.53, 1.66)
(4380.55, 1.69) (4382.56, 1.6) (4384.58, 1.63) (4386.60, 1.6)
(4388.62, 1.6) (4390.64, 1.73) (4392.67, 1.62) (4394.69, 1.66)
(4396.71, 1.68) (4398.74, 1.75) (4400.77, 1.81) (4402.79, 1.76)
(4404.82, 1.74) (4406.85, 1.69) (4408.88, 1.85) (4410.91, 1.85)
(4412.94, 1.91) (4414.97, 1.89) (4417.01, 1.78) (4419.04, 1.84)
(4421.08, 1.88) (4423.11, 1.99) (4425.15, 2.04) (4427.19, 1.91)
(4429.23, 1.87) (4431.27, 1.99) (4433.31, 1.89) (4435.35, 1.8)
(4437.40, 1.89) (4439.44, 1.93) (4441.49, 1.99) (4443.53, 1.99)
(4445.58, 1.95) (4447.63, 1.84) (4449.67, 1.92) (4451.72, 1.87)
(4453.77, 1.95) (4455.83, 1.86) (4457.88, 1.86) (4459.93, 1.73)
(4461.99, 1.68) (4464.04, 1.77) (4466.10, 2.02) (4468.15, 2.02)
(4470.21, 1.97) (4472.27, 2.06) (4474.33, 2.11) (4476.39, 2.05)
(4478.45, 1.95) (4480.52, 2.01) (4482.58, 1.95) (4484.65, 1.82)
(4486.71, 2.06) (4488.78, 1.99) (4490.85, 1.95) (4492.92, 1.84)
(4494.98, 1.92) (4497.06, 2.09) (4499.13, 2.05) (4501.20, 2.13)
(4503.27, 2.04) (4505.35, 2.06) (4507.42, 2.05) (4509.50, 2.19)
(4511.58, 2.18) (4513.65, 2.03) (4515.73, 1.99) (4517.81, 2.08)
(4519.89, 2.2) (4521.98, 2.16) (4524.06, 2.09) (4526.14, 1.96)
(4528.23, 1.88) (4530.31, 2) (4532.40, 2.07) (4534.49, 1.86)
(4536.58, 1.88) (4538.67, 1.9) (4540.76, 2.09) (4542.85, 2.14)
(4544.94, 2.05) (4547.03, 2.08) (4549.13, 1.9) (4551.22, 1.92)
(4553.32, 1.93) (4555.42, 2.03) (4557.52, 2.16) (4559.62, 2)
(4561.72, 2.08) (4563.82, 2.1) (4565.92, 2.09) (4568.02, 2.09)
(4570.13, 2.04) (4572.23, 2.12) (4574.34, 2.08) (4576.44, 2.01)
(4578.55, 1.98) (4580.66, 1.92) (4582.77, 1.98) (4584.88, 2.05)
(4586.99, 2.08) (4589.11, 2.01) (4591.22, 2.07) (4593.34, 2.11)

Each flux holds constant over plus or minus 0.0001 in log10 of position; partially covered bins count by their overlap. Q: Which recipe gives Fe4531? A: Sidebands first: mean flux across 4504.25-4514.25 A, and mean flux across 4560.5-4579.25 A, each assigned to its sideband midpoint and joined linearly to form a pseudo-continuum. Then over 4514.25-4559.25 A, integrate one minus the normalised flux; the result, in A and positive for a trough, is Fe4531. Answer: 1.5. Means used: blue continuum 2.11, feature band 2.02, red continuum 2.07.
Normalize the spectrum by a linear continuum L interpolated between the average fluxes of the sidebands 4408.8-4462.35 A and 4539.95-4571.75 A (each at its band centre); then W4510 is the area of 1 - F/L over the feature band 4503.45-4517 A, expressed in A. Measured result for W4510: -0.6 A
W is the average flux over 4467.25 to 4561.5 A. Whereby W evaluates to 2.02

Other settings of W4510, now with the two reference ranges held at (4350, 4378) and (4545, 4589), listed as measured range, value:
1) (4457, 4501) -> -0.5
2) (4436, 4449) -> -0.3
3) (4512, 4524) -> -0.7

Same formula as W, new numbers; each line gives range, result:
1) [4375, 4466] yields 1.81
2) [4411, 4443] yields 1.91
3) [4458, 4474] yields 1.9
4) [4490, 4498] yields 1.95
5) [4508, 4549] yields 2.04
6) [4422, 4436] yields 1.93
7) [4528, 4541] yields 1.95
